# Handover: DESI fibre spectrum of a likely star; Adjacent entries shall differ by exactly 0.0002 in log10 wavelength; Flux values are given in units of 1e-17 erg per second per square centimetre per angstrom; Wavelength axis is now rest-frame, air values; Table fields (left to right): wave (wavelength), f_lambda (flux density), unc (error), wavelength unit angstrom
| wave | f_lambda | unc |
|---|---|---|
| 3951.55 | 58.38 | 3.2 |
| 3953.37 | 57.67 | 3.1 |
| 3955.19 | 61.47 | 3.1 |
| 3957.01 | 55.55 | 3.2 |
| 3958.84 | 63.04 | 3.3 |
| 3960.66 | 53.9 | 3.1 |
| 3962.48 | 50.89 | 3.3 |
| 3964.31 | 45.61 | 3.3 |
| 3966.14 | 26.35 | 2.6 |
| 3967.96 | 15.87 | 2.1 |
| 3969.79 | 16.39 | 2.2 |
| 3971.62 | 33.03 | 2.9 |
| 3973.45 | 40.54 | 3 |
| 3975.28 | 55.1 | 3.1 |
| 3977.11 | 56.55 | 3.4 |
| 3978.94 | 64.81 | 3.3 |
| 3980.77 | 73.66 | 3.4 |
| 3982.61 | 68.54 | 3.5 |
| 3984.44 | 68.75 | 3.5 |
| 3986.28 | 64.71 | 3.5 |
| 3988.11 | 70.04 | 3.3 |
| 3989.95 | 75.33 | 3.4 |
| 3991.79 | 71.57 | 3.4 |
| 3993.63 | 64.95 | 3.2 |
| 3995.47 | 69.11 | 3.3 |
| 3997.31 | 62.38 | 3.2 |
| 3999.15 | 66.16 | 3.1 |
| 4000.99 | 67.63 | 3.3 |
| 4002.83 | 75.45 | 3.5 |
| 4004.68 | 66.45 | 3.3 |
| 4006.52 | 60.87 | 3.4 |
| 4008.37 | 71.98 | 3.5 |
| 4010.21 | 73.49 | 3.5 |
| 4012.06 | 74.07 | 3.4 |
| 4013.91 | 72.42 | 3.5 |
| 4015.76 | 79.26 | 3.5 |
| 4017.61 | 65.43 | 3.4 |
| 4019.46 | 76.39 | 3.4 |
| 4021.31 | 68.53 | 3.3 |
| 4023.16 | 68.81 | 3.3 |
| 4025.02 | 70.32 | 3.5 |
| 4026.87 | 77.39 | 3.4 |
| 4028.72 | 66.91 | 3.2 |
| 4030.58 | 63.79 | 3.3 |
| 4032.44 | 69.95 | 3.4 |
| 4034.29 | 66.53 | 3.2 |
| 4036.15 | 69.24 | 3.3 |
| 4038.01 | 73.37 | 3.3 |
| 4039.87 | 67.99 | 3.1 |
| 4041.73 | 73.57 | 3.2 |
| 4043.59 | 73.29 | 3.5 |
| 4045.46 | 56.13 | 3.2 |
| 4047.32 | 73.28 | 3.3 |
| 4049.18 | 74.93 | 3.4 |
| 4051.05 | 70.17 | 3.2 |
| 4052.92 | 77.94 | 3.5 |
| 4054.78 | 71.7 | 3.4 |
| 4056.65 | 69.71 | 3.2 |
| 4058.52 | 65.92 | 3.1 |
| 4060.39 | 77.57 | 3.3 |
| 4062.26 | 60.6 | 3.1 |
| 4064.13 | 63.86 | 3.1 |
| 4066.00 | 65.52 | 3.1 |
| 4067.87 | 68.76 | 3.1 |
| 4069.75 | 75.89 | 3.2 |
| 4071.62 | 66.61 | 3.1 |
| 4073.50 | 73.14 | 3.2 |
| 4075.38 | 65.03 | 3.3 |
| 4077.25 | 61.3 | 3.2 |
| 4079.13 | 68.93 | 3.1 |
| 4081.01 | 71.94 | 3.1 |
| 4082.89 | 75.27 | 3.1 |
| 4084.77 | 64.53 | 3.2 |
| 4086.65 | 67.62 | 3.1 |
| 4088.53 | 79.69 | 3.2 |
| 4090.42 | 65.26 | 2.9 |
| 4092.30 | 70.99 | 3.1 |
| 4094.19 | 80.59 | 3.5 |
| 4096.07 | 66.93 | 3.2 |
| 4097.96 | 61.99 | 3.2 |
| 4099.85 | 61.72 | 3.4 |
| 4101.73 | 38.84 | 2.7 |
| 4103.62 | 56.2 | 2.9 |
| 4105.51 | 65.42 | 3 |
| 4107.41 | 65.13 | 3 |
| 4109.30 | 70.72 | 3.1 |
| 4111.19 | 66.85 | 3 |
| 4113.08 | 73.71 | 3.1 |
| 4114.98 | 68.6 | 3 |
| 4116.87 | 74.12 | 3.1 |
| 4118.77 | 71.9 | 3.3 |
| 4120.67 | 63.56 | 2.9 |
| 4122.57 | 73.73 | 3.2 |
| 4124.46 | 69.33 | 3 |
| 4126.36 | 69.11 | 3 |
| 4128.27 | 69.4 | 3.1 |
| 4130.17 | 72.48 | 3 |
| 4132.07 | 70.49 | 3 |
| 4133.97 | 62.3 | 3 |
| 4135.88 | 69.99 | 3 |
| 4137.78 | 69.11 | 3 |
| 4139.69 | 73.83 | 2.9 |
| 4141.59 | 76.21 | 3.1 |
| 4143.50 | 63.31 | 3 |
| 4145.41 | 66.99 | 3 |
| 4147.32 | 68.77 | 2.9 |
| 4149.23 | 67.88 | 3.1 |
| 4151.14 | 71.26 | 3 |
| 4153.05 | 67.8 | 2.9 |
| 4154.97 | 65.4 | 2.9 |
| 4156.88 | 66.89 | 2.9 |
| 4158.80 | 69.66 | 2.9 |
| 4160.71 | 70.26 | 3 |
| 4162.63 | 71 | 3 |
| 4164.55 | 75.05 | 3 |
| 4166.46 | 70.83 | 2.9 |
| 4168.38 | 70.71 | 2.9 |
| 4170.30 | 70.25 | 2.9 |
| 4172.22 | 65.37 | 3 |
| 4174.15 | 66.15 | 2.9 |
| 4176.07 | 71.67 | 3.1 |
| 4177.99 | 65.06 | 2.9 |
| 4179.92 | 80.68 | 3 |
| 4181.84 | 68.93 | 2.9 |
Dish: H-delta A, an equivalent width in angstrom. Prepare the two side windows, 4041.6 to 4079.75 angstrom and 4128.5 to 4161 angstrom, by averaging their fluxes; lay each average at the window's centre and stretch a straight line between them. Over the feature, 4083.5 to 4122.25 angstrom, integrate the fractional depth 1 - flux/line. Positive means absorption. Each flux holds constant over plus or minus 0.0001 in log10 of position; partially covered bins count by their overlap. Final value 1.21 angstrom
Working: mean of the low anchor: 69.1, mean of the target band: 66.9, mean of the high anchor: 69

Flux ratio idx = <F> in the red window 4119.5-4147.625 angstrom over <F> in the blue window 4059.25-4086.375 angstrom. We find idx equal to 1.01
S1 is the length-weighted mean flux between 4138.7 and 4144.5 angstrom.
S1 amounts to 71.1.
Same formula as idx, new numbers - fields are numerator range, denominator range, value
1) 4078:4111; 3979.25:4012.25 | 0.96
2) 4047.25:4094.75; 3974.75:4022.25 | 1.02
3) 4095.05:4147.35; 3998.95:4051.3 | 0.96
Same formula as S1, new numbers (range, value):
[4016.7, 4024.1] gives 69.8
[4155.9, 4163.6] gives 69.4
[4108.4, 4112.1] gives 68.8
